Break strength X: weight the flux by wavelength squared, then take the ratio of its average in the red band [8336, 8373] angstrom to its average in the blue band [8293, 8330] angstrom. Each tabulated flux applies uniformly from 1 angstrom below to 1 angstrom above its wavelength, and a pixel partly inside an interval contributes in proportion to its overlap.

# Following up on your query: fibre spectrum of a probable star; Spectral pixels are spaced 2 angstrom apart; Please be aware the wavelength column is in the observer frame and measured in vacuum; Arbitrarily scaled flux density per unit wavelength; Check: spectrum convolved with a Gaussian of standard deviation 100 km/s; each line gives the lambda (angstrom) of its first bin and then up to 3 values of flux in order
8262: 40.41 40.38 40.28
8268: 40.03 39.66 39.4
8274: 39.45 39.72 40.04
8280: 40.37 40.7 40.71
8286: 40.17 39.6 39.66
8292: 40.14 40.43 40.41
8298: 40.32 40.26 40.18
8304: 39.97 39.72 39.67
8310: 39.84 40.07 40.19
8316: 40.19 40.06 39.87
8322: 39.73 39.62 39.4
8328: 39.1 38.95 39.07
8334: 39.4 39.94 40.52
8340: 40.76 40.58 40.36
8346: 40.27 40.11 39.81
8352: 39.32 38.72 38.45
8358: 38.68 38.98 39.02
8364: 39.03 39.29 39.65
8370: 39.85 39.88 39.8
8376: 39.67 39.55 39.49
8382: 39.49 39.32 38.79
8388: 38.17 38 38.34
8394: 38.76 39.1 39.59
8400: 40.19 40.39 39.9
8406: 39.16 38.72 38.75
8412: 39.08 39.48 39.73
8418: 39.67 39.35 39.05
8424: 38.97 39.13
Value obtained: 1.0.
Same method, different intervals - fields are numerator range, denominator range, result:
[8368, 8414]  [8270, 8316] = 1.00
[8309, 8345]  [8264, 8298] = 1.01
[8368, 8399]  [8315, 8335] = 1.01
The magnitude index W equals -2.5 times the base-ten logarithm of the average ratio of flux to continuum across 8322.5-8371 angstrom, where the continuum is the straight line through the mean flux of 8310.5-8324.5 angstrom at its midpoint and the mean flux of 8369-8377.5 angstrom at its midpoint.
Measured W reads 0.009 mag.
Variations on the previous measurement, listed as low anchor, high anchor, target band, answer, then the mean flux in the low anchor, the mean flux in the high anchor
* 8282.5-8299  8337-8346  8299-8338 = 0.02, 40.2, 40.5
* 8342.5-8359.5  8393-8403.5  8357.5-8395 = 0.01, 39.5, 39.6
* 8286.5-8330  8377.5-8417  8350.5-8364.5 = 0.02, 39.9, 39.2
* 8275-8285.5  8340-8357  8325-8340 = 0.01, 40.3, 39.8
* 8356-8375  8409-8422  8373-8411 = 0.00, 39.3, 39.3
